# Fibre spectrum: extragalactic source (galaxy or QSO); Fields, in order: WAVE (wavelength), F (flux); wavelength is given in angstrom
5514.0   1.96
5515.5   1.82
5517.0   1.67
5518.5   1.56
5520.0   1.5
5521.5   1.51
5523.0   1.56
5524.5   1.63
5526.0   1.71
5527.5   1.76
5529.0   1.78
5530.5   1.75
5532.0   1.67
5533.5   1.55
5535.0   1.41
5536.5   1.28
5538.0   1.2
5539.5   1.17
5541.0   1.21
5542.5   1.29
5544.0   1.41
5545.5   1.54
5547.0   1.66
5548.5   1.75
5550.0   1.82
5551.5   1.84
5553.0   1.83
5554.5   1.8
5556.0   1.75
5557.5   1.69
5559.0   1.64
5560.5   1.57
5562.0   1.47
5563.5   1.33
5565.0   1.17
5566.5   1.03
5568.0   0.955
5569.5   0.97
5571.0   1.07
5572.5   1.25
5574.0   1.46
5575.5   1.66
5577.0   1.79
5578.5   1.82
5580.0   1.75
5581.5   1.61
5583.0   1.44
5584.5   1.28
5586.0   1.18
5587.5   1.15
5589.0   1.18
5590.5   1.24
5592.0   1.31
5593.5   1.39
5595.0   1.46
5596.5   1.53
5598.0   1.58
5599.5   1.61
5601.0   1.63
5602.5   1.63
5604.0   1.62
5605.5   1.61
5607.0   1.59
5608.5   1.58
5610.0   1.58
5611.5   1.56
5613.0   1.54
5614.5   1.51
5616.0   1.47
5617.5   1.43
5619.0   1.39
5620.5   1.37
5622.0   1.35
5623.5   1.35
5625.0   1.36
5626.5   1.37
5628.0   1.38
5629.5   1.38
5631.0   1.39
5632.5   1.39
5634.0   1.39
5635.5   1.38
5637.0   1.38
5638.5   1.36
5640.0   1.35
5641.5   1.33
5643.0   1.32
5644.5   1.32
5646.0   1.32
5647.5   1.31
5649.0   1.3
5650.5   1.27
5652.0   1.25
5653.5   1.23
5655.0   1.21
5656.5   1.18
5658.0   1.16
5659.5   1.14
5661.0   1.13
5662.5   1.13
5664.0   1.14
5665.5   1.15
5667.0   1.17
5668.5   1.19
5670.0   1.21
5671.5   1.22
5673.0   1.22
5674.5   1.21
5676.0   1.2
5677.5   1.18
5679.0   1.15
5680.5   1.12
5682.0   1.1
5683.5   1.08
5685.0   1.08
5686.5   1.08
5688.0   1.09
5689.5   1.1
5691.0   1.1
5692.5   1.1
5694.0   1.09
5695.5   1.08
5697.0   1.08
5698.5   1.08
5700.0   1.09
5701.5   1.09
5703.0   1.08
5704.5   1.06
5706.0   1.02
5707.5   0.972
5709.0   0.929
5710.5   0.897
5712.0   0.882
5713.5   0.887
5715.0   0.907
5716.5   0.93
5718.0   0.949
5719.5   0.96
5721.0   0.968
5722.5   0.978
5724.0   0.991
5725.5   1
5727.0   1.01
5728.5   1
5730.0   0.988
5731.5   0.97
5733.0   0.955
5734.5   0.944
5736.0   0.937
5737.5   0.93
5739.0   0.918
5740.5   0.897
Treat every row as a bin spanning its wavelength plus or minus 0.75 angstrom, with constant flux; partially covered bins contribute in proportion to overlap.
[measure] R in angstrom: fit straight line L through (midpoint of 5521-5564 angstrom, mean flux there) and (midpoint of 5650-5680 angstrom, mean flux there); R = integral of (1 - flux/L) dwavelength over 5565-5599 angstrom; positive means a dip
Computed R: 1.9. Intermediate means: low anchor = 1.57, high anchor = 1.19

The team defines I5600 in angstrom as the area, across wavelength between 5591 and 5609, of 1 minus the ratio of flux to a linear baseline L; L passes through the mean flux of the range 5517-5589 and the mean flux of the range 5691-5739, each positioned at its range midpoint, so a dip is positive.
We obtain -2.6 angstrom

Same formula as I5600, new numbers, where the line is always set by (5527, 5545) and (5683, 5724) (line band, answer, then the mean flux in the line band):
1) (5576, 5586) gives -1.8 angstrom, 1.58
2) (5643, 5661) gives -1.4 angstrom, 1.24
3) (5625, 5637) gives -1.7 angstrom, 1.38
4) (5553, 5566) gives -1.5 angstrom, 1.56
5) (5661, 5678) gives -1.1 angstrom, 1.18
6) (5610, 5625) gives -2.4 angstrom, 1.44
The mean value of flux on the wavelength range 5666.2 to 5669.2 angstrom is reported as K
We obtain 1.18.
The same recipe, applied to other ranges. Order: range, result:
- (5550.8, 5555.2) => 1.82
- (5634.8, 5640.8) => 1.37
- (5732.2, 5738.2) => 0.942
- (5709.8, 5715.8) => 0.894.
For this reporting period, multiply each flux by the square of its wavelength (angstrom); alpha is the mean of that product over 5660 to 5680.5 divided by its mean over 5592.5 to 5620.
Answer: 0.78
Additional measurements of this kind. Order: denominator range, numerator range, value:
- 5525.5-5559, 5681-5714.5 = 0.70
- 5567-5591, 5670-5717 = 0.82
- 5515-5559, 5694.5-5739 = 0.66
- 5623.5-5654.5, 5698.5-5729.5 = 0.75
